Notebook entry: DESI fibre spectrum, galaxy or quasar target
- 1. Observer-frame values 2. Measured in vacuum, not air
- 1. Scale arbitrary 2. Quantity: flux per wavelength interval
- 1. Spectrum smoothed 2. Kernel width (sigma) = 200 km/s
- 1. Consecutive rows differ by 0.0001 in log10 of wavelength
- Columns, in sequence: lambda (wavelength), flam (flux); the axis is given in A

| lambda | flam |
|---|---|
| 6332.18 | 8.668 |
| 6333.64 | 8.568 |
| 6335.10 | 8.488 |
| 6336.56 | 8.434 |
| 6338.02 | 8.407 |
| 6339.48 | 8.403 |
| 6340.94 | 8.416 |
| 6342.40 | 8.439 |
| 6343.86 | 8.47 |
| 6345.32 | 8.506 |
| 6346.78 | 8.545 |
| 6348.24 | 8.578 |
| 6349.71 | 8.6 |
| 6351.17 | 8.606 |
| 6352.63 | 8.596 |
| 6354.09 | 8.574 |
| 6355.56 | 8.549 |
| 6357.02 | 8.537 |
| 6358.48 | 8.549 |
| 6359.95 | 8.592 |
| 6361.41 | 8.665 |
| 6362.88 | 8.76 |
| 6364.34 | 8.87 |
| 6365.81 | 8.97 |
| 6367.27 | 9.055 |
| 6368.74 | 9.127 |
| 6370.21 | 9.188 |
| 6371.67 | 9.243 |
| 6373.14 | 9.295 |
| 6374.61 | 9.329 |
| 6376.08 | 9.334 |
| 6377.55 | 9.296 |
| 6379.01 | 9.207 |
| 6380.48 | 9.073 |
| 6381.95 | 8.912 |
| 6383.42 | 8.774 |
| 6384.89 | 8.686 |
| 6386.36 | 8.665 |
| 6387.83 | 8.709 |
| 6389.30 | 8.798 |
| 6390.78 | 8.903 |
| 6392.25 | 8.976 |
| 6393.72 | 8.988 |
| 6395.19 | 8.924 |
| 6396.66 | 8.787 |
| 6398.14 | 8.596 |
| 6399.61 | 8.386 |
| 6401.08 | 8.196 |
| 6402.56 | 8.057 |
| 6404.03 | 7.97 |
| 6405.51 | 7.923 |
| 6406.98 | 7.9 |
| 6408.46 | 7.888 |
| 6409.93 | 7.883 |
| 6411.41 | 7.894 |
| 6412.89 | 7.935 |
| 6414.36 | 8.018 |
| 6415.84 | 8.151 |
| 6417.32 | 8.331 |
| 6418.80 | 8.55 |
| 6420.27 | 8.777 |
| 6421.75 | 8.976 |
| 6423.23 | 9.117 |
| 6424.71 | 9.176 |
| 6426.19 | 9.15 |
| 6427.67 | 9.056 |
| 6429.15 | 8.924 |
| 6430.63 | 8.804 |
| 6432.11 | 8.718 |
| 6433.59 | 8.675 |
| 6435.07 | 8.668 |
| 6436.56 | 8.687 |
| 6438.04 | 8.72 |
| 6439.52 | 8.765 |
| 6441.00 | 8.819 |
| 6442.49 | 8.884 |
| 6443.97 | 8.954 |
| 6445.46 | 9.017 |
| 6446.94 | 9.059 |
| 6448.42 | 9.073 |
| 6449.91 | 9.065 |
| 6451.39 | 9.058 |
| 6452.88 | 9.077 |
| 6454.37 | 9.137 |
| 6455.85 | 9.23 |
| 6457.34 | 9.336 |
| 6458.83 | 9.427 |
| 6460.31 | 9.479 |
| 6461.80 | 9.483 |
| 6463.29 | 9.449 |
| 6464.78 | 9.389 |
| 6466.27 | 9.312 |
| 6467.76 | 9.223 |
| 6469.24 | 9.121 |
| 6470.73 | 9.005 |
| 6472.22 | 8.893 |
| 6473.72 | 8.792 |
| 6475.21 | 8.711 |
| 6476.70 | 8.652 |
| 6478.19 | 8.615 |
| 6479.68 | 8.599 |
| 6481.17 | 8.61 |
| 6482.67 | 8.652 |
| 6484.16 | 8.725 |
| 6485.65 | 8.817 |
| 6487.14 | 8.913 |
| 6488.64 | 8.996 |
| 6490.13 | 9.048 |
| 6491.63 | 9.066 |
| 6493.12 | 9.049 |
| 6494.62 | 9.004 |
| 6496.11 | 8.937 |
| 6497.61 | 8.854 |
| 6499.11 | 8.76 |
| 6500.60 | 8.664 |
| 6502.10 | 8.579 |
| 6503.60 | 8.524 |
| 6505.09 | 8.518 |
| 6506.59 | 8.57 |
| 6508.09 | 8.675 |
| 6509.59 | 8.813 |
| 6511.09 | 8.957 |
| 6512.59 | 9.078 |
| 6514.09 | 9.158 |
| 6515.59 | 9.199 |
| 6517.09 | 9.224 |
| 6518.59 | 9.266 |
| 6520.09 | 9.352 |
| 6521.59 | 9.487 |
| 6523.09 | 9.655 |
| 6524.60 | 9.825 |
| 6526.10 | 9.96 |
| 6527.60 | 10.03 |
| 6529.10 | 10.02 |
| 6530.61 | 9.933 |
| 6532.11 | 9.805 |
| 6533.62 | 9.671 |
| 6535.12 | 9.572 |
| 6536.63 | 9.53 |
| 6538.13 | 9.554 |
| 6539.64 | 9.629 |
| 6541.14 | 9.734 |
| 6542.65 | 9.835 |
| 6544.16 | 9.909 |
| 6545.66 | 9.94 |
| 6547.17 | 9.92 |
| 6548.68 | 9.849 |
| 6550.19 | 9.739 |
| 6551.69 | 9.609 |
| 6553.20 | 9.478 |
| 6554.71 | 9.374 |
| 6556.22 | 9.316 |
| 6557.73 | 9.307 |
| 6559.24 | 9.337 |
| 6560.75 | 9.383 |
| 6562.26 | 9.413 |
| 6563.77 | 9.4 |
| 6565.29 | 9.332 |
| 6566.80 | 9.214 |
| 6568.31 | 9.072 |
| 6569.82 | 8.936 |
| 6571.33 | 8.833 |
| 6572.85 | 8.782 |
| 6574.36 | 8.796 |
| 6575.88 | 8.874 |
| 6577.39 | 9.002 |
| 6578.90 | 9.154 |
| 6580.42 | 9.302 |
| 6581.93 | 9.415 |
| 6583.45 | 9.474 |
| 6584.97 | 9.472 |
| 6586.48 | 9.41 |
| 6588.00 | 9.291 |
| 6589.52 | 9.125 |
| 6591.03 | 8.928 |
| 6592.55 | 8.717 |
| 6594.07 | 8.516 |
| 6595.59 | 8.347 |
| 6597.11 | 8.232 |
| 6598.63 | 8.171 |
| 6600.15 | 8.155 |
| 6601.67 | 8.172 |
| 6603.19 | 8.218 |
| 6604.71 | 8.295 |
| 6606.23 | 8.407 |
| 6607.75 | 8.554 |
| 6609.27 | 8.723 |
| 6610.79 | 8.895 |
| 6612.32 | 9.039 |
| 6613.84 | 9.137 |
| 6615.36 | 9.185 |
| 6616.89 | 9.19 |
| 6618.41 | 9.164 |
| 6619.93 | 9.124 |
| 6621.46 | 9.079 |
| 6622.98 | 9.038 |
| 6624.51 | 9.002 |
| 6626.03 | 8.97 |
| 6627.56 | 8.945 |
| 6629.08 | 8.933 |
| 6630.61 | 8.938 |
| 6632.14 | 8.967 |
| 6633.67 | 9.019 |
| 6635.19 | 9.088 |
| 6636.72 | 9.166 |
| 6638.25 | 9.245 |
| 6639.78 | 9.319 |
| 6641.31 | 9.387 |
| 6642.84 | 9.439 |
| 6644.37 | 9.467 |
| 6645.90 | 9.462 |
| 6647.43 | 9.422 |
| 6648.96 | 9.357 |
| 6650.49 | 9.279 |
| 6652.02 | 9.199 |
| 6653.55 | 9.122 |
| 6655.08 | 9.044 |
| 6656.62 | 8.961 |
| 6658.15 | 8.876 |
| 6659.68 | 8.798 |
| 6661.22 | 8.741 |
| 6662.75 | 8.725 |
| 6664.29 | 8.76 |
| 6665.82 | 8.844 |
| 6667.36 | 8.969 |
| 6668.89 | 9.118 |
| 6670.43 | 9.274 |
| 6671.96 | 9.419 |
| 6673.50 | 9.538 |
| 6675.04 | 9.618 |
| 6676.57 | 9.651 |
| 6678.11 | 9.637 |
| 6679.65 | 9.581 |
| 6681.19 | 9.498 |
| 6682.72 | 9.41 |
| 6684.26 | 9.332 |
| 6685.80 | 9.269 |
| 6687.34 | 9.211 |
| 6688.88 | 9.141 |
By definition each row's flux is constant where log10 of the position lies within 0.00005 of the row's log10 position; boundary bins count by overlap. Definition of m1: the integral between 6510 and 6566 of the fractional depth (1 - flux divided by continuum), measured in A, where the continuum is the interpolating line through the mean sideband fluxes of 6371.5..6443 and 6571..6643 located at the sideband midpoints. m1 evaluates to -4.5 A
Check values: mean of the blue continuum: 8.68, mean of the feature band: 9.56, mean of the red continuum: 8.93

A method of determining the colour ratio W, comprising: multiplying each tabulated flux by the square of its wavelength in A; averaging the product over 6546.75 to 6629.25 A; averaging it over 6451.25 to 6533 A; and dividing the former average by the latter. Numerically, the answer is 1.02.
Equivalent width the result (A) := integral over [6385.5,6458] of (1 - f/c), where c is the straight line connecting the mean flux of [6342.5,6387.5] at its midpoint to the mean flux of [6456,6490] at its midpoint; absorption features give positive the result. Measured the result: 2.0 A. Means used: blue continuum 8.83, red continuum 9.01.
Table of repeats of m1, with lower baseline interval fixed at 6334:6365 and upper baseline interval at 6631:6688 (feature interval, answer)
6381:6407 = 0.2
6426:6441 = -0.1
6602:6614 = 0.6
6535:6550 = -1.3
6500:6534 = -1.3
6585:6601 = 0.6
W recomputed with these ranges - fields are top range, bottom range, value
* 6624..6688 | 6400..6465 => 1.13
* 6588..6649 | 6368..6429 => 1.10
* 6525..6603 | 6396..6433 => 1.15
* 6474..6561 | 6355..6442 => 1.10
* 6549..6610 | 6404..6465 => 1.07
